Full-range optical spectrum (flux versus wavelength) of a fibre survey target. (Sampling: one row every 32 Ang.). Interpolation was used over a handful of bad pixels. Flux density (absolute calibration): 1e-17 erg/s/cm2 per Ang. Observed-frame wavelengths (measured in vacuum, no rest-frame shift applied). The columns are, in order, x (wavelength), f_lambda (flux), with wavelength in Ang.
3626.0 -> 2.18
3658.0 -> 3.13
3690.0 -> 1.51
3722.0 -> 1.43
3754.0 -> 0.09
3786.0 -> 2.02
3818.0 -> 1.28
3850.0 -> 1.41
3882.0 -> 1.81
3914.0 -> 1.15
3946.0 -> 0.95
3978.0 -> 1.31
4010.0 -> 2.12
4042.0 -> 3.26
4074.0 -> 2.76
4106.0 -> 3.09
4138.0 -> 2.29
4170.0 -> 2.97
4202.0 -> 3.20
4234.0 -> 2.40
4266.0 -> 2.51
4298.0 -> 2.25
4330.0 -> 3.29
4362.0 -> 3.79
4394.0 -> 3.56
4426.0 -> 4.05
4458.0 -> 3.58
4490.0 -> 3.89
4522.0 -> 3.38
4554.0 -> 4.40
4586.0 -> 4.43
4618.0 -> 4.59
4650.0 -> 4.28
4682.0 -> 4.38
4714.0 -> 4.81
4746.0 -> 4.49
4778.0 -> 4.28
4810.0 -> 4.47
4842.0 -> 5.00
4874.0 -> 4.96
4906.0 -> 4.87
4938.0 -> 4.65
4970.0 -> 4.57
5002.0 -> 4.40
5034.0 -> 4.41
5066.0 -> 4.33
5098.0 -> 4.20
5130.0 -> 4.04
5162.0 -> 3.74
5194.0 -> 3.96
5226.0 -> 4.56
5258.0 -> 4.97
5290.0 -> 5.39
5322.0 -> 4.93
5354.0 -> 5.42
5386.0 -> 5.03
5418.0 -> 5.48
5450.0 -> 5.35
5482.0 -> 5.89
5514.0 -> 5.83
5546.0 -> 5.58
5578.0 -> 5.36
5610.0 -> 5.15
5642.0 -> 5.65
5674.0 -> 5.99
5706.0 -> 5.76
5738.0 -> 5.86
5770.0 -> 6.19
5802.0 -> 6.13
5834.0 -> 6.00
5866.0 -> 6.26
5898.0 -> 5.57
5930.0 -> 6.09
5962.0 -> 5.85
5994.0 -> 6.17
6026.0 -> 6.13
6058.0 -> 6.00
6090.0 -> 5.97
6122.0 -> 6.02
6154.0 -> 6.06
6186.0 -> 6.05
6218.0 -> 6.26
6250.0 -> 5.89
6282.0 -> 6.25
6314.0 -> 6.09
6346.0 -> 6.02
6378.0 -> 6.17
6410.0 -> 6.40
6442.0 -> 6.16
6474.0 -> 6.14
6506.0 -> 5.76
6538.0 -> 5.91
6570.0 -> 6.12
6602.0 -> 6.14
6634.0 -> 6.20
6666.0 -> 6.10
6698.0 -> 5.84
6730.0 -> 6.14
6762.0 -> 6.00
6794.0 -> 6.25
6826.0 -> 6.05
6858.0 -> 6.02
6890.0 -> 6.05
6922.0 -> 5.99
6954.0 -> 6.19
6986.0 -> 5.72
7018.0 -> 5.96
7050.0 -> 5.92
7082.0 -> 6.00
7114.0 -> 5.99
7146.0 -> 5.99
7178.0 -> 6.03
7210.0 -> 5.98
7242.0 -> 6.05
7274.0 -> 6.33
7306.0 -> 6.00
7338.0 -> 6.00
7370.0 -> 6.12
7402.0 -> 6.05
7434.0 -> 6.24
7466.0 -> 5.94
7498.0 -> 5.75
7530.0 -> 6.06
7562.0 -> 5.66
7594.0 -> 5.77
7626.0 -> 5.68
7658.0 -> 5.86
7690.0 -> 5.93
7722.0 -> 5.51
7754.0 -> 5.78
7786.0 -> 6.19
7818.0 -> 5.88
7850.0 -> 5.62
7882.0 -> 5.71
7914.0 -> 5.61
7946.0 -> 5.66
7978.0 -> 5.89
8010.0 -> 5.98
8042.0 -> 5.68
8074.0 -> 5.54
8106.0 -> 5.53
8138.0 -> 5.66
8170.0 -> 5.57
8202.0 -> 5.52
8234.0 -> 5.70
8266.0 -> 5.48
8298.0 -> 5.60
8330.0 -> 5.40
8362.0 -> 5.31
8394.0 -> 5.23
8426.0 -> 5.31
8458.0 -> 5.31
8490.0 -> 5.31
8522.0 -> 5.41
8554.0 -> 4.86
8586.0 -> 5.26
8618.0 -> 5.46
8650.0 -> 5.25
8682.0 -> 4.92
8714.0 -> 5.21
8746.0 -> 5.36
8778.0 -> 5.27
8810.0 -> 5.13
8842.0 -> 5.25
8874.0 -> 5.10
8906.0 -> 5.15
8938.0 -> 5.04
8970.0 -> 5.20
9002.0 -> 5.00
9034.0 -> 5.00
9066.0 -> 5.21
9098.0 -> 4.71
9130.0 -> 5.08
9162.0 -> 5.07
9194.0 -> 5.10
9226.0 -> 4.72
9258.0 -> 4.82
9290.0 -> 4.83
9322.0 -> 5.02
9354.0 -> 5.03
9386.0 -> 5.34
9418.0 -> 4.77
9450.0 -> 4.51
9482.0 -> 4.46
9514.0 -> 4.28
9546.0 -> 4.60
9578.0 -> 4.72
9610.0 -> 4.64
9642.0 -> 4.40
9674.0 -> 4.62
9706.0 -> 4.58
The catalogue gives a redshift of 0.00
